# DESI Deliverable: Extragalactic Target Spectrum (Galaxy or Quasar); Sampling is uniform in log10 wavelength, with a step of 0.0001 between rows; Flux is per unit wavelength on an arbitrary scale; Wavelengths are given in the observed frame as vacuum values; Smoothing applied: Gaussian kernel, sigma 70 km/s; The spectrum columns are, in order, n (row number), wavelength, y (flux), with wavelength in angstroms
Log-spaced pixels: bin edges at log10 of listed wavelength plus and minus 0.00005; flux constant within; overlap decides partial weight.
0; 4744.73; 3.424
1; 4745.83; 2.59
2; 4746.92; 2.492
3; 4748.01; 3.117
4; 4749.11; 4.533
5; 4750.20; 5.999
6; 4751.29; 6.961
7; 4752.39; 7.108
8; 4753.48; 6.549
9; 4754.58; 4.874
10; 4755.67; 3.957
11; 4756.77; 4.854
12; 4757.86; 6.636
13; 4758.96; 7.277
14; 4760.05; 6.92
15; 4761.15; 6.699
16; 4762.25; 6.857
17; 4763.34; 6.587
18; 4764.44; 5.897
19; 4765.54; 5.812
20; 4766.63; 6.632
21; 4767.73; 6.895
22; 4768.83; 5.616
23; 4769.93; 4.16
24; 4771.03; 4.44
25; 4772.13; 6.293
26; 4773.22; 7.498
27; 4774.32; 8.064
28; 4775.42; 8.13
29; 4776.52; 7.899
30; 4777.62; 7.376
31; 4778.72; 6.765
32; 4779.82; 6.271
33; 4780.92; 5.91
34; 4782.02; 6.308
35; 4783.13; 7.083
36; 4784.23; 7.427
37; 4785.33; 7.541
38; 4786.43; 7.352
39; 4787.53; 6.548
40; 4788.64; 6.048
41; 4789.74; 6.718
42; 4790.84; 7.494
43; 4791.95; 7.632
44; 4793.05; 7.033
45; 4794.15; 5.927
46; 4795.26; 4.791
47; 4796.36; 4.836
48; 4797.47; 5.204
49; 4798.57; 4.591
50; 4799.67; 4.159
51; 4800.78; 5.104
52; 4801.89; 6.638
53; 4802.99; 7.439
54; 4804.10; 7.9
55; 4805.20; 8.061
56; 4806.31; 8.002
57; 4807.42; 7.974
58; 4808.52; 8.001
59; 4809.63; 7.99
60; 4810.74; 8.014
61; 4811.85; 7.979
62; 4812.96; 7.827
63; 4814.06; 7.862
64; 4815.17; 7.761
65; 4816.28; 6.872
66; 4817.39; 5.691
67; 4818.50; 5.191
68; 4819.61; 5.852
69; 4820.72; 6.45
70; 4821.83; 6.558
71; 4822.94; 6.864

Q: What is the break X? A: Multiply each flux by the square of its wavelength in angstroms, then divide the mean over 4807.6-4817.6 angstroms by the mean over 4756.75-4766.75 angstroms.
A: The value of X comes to 1.20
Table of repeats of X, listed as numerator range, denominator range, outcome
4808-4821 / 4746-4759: 1.40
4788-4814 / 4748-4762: 1.17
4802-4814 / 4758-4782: 1.22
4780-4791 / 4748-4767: 1.14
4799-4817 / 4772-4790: 1.05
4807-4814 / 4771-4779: 1.12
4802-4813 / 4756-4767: 1.26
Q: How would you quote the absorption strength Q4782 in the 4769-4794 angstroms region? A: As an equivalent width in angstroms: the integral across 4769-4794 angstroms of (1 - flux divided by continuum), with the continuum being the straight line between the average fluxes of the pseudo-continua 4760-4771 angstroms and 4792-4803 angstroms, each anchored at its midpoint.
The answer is -4.12 angstroms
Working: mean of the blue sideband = 6.09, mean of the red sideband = 5.58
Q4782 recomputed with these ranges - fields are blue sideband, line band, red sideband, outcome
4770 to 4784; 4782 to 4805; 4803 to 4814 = 3.00 angstroms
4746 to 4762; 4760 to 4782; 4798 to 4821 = -2.10 angstroms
